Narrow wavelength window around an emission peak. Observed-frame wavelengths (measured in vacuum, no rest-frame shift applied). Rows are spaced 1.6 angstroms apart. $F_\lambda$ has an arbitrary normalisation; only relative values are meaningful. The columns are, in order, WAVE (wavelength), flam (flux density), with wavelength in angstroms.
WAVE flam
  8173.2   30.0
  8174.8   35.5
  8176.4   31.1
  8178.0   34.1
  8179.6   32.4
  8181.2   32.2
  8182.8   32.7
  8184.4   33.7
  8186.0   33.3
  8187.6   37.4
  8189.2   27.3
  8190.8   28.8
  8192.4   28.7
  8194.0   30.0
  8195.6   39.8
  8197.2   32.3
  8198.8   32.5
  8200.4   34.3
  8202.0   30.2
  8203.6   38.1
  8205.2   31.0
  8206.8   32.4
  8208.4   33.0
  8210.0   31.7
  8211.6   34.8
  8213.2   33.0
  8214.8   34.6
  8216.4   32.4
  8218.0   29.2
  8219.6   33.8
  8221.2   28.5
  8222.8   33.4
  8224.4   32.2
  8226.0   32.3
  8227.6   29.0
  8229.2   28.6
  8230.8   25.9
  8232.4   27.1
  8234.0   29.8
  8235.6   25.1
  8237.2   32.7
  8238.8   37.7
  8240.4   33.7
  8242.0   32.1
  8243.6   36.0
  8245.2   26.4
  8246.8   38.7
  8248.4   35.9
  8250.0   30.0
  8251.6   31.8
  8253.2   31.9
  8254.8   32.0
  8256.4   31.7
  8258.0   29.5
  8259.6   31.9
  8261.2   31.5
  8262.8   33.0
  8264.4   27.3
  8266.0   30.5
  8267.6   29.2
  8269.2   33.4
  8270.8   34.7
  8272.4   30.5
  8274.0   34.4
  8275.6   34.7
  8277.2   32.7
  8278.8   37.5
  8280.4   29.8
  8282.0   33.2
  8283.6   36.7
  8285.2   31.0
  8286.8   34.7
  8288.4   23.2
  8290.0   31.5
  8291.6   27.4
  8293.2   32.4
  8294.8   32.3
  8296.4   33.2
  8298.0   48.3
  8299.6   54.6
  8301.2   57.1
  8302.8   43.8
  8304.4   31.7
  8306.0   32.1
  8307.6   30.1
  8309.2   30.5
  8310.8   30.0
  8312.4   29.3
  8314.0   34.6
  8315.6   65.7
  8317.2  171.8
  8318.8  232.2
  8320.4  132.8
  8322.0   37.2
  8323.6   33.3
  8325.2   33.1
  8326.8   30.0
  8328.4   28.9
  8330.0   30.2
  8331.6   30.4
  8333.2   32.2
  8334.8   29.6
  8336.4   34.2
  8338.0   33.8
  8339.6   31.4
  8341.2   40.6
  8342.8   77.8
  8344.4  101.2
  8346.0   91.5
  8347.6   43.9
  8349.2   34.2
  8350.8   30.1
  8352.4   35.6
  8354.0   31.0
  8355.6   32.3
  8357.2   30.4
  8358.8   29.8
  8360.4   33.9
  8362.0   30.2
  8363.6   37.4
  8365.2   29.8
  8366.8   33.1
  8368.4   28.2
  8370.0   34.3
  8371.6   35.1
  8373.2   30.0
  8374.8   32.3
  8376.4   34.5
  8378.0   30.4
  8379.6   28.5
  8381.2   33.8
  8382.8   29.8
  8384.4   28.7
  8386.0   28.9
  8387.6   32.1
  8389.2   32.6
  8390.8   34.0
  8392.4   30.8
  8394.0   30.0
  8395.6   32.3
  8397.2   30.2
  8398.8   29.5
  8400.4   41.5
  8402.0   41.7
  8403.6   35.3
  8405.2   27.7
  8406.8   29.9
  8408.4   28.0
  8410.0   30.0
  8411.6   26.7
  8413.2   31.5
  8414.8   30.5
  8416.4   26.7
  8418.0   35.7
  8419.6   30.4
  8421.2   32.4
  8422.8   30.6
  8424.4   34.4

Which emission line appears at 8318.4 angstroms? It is H-alpha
